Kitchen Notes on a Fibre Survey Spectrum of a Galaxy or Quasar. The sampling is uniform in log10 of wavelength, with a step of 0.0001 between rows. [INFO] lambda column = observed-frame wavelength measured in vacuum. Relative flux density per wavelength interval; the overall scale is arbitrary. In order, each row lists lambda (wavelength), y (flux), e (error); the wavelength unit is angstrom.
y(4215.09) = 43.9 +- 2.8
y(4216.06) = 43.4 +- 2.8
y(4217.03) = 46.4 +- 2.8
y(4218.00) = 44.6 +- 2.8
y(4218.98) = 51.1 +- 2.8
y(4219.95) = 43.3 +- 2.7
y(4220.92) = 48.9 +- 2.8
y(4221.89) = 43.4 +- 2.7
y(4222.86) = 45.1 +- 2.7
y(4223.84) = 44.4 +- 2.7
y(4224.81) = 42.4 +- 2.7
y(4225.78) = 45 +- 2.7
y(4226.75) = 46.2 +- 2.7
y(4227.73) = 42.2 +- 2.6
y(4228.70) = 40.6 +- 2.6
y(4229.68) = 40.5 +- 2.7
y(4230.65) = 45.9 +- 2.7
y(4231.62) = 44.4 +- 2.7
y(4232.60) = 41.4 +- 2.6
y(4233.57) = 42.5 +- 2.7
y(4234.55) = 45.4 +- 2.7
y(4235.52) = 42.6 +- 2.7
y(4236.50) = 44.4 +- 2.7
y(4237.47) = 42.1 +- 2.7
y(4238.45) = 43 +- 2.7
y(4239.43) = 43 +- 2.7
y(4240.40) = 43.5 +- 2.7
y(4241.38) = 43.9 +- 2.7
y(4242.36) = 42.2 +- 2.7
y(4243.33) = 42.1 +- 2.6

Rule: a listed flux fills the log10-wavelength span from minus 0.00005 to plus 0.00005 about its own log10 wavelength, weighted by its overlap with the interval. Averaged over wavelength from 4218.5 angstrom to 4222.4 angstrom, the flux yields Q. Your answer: 46.7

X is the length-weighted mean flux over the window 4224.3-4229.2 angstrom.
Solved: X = 43.3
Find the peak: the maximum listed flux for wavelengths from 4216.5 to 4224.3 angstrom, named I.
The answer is 51.1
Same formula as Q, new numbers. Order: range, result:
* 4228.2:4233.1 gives 42.6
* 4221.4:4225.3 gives 43.9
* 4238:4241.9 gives 43.3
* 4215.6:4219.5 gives 46.3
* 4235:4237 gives 43.7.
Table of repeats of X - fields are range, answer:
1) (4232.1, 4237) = 43.3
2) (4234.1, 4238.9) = 43.5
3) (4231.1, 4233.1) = 43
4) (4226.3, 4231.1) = 43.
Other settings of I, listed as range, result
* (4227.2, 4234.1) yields 45.9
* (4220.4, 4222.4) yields 48.9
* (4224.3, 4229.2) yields 46.2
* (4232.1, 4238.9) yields 45.4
